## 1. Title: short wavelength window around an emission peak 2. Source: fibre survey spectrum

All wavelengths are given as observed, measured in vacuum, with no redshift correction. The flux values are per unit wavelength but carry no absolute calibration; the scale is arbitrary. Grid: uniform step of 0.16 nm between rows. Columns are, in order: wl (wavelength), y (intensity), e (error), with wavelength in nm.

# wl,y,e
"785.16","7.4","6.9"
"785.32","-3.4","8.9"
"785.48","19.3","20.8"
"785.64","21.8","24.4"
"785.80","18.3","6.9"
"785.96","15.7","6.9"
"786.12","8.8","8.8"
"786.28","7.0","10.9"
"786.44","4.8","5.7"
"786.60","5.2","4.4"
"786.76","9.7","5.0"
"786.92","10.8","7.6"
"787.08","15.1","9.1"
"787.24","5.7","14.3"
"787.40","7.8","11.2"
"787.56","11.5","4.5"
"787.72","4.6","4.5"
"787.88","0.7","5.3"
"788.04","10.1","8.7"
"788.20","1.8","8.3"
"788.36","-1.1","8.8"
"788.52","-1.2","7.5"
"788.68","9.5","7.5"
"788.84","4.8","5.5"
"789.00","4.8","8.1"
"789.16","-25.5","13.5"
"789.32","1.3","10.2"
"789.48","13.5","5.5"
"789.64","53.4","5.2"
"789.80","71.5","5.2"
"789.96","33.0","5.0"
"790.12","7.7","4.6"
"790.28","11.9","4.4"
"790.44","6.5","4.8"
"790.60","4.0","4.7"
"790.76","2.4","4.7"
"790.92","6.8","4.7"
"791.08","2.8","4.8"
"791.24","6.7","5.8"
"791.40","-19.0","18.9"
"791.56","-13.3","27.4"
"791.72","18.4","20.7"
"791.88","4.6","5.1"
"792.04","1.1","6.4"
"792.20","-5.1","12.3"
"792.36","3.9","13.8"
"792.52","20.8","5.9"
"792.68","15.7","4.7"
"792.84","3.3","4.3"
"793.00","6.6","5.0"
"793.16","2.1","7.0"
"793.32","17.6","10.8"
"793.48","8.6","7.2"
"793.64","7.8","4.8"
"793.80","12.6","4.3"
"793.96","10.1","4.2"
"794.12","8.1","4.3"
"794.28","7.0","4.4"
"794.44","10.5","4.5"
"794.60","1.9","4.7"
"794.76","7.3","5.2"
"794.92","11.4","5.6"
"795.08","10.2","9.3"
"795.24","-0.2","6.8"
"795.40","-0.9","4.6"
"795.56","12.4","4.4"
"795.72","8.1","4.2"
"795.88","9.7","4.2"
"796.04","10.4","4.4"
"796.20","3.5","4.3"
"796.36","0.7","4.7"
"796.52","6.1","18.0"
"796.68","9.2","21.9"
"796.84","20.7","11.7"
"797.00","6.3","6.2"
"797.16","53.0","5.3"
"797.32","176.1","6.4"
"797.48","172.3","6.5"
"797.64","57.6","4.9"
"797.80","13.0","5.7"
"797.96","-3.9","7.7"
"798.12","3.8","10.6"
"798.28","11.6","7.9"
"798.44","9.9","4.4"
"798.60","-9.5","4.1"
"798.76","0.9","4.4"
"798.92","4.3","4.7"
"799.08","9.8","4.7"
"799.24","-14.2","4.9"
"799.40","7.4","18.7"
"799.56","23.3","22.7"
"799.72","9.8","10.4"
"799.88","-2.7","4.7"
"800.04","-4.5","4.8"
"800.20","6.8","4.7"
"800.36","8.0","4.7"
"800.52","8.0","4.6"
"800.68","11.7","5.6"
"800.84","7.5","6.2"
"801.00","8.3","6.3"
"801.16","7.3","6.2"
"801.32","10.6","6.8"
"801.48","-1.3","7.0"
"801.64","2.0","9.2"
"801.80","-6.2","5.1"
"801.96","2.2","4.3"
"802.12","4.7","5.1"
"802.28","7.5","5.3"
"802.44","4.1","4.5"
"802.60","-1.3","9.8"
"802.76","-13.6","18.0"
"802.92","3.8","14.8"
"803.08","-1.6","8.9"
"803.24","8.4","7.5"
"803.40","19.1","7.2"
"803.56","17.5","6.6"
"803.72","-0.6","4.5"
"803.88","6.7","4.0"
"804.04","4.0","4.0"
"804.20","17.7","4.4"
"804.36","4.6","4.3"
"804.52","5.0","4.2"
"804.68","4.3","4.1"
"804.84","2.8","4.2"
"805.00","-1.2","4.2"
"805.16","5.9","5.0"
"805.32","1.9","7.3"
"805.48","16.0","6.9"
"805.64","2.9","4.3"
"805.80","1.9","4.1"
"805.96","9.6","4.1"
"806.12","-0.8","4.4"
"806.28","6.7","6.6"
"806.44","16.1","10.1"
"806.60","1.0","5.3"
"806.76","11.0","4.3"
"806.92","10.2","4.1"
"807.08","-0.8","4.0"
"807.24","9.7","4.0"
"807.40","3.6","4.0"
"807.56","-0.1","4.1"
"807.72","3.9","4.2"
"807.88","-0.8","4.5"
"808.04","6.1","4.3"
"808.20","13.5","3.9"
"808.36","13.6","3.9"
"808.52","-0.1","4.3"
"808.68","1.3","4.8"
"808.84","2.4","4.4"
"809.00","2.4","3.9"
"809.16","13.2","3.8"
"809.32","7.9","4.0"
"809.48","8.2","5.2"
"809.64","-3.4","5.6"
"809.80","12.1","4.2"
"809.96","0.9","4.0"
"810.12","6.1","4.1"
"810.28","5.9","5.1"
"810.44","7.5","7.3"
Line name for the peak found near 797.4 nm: [O III] 5007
